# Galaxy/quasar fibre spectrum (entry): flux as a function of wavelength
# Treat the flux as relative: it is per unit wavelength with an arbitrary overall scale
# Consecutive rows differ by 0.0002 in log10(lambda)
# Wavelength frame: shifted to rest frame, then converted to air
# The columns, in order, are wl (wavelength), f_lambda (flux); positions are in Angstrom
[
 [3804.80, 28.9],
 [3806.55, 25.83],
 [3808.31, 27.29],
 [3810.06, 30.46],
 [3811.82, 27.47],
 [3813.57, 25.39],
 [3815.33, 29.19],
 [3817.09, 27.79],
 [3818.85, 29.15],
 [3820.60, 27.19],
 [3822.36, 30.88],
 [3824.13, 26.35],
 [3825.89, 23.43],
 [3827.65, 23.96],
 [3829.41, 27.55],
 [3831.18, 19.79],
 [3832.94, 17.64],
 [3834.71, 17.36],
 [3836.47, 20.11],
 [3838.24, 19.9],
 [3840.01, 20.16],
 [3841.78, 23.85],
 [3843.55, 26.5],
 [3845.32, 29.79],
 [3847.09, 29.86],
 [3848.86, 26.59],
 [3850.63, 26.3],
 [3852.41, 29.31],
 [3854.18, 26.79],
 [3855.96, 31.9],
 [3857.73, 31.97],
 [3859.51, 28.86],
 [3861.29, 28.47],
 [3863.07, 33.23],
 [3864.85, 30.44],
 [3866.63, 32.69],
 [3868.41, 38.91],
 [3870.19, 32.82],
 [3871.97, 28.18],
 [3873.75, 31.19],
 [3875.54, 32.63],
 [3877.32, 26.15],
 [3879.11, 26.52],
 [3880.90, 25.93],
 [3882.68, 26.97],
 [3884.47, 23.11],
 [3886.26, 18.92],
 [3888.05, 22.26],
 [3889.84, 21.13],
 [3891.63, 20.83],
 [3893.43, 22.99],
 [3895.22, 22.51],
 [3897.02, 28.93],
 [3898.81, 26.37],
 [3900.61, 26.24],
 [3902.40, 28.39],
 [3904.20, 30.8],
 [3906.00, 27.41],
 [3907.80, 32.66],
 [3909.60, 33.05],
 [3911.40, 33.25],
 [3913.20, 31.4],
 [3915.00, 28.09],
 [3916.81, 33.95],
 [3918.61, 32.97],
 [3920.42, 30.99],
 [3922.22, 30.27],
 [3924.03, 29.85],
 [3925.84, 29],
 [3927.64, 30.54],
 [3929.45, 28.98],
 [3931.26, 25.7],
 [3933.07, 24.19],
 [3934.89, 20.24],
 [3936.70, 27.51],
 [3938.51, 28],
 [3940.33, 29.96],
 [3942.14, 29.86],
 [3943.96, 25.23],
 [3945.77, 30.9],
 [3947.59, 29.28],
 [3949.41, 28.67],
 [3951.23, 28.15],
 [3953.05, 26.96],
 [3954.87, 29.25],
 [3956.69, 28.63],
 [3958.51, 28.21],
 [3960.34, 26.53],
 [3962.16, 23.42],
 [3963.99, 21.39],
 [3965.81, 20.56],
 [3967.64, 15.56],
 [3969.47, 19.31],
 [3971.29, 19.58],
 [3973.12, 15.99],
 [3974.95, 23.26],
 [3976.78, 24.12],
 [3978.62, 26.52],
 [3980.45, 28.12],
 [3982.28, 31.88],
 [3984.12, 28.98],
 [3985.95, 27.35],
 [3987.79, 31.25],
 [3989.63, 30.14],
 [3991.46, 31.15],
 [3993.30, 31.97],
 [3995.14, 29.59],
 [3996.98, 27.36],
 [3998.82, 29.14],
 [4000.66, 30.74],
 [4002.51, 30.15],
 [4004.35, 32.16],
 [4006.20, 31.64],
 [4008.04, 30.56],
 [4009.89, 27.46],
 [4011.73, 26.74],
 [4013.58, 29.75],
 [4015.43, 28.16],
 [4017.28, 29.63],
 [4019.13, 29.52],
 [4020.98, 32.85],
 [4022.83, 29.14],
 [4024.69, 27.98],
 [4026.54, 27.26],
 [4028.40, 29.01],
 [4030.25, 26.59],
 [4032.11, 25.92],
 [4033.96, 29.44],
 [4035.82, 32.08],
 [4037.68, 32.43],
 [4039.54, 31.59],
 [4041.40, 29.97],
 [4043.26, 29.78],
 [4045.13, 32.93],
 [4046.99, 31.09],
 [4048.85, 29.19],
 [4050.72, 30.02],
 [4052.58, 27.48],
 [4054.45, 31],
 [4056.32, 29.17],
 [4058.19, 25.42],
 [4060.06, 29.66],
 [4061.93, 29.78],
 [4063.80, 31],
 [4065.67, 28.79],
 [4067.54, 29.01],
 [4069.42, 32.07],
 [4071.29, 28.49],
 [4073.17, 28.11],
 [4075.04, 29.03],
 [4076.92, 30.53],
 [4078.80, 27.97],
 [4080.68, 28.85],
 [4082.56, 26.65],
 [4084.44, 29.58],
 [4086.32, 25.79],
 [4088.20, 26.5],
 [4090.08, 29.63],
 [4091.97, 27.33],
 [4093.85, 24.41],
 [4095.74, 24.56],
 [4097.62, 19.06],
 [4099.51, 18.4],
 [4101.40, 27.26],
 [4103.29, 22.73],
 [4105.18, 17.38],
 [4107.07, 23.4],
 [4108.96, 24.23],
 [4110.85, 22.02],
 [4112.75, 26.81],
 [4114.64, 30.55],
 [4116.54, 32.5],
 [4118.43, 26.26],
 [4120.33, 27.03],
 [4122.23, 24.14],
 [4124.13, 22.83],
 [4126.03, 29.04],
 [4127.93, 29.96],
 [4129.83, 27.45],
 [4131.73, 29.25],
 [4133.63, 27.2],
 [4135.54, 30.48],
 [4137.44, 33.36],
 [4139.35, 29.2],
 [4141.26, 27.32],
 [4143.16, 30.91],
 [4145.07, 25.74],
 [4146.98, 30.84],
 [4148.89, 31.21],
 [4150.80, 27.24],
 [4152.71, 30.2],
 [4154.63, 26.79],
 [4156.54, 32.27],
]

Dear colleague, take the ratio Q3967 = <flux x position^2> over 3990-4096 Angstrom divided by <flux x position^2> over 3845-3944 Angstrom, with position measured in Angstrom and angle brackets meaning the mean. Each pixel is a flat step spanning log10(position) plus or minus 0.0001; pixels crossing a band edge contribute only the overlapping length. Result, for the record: 1.1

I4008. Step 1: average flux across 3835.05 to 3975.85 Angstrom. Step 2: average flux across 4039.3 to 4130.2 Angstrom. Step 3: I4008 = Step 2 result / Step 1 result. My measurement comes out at 1.01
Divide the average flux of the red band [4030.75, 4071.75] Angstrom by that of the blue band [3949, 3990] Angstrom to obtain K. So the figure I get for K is 1.2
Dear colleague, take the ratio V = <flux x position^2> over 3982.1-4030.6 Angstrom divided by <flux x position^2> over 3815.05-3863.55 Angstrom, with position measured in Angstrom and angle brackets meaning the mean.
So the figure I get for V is 1.23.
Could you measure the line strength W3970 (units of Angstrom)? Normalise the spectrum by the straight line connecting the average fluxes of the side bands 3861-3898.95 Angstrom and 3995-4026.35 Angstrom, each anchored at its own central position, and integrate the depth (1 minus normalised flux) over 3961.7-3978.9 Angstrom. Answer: 4.8 Angstrom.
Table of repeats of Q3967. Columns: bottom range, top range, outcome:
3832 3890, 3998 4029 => 1.18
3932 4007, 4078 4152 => 1.07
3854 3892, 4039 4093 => 1.14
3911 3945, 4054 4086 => 1.08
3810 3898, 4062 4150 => 1.17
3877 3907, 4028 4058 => 1.28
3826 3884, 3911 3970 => 1.05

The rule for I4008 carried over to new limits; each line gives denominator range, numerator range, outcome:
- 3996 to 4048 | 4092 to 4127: 0.83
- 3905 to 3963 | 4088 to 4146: 0.91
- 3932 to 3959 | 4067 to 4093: 1.03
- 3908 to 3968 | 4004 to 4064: 1.05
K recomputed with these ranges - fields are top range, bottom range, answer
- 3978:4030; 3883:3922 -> 1.07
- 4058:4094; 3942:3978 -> 1.16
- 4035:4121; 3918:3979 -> 1.06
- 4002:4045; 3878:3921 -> 1.09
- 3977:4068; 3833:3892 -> 1.10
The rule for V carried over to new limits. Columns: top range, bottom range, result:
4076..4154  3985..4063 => 0.95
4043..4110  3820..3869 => 1.15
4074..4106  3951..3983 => 1.13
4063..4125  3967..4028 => 1.00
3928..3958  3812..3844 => 1.21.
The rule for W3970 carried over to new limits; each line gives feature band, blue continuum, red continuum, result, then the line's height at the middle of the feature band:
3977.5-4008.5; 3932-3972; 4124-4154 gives -4.2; 26.3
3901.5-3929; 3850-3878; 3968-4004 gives -1.5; 29.2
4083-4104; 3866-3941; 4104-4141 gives 1.6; 27.1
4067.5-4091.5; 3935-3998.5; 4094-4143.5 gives -2.1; 26.3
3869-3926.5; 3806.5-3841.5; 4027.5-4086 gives -3.9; 26.3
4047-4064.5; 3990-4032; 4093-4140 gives -0.8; 28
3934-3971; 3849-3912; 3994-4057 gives 4.0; 28.9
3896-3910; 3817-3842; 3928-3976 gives -2.5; 24.6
